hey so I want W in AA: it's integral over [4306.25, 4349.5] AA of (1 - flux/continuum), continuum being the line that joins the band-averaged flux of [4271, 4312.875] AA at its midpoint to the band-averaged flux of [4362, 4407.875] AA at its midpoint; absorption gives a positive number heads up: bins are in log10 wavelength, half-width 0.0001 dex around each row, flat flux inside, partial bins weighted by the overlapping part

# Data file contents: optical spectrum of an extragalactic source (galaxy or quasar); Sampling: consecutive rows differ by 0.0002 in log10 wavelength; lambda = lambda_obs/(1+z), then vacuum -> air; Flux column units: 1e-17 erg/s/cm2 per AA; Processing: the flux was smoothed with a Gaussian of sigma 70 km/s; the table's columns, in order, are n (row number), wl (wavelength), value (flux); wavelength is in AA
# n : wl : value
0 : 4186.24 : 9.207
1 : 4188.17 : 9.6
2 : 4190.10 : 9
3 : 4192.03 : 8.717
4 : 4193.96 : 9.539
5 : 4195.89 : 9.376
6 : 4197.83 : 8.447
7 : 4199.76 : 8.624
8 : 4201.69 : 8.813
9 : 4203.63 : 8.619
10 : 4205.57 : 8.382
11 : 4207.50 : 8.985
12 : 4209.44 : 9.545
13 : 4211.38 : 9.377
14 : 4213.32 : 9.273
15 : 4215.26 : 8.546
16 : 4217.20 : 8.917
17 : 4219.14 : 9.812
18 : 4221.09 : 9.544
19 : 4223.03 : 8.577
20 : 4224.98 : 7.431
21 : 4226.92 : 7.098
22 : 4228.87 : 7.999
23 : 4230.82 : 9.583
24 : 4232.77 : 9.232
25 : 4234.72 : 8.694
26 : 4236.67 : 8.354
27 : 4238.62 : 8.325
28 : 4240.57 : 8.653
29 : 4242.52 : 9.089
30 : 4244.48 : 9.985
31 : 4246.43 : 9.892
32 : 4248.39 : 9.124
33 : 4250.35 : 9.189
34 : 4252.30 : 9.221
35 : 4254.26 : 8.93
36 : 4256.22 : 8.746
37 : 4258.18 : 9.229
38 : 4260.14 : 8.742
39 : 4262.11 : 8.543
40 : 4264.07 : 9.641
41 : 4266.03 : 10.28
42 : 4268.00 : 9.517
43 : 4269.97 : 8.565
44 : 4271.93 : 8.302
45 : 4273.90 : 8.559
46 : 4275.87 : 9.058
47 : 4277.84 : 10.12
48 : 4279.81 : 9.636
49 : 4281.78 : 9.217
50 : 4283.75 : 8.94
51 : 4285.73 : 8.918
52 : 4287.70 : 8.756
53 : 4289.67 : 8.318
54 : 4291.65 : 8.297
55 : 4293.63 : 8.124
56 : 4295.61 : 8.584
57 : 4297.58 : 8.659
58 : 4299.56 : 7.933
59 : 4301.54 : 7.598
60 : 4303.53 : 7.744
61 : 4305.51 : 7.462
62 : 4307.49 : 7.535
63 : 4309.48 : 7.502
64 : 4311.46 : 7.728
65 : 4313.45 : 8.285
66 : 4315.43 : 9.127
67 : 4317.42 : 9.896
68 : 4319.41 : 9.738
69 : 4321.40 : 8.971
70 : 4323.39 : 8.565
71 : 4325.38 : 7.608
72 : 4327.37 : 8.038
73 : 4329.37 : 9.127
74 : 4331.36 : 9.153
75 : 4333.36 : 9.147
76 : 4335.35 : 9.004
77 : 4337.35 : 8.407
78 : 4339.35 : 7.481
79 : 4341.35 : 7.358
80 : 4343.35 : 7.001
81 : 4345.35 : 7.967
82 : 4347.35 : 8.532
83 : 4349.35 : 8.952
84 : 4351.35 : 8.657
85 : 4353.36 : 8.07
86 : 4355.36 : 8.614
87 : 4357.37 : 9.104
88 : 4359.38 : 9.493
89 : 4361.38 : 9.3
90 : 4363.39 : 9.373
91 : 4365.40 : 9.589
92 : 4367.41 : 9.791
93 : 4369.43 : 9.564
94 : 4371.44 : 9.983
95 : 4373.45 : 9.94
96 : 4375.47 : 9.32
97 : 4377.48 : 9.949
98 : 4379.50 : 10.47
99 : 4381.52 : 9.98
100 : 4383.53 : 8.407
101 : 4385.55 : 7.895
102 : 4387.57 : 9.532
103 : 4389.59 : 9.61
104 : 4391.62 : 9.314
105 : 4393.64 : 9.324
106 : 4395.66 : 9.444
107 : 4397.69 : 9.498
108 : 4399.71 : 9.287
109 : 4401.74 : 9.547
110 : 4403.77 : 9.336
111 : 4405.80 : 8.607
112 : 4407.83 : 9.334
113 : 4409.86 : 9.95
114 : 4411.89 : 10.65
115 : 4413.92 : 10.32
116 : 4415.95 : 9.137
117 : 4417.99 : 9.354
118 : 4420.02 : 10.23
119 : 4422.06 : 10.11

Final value 2.0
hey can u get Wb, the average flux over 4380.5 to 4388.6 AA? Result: 8.96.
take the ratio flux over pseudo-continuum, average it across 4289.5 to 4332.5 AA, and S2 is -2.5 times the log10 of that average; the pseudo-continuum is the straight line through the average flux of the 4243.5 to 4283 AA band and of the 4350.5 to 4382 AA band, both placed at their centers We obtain 0.12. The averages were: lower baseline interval 9.22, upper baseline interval 9.44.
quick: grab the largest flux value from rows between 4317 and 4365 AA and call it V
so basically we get 9.896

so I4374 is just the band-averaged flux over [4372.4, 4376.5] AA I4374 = 9.64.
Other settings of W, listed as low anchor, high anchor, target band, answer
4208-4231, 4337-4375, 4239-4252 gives -0.7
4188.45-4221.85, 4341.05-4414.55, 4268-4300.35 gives 1.2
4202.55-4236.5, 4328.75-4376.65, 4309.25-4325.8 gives 0.3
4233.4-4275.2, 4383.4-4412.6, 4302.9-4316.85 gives 1.8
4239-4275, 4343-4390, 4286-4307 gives 2.2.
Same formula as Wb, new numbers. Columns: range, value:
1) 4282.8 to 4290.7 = 8.73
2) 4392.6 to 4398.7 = 9.43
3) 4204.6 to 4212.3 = 9.07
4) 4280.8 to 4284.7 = 9.08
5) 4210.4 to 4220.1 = 9.19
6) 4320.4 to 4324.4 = 8.77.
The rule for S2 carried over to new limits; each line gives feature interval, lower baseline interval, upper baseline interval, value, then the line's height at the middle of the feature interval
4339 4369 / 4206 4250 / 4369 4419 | 0.08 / 9.36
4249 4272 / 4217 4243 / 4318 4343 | -0.06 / 8.61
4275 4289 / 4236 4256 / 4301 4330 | -0.06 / 8.69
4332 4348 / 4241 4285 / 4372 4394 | 0.15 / 9.36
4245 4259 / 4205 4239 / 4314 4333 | -0.05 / 8.81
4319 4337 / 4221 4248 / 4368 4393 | 0.05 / 9.22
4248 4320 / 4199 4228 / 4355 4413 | 0.04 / 9.06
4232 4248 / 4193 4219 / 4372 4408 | 0.00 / 9.06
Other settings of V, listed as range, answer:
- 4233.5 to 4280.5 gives 10.28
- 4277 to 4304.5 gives 10.12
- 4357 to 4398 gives 10.47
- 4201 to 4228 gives 9.812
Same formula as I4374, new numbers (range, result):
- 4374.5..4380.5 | 9.92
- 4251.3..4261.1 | 8.98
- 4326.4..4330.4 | 8.59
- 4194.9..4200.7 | 8.82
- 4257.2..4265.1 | 9.05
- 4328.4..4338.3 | 8.97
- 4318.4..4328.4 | 8.58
